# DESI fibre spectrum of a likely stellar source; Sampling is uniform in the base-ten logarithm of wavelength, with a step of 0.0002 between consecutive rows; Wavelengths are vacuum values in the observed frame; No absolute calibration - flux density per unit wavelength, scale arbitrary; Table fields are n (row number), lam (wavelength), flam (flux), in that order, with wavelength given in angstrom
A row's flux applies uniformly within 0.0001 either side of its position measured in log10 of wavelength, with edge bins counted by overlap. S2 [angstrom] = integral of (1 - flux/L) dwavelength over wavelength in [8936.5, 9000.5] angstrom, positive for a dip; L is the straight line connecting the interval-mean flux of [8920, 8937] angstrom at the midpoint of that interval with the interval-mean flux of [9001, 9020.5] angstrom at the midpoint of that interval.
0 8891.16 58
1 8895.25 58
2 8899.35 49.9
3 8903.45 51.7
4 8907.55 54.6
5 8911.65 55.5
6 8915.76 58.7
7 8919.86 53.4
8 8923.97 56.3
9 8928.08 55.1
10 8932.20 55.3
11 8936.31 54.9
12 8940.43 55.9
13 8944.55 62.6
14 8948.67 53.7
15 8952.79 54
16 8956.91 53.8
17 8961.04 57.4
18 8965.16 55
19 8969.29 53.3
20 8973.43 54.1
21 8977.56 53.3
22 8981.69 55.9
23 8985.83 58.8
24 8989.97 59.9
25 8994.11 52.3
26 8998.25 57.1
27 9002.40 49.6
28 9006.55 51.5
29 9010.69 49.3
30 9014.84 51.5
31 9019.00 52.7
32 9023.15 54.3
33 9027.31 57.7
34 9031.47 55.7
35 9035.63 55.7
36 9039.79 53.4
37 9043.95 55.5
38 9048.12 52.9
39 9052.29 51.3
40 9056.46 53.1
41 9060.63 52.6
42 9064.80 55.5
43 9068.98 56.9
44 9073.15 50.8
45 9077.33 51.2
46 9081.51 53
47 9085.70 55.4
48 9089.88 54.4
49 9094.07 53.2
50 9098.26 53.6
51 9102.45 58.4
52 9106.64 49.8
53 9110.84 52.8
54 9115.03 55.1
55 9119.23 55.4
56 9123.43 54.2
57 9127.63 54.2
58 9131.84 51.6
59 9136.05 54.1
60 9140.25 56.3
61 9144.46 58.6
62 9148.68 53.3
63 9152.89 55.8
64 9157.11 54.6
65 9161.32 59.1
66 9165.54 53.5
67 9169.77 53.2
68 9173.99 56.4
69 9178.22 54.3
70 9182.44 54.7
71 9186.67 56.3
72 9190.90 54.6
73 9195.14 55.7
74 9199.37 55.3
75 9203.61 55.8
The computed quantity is -3.2 angstrom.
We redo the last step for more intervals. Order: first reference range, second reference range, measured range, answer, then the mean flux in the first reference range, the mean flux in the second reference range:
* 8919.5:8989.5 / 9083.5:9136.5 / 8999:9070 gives 1.7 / 55.6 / 54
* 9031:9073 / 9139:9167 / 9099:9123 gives 0.4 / 54.1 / 55.9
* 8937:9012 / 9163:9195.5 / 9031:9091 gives 1.2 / 54.9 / 54.8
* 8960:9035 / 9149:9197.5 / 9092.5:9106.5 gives 0.1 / 54.4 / 55.2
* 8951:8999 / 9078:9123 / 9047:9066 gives 0.5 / 55.4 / 54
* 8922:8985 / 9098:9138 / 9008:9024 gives 0.9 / 55.4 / 53.9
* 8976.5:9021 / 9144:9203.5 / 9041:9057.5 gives 0.3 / 53.8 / 55.3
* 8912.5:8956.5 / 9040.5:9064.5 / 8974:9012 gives 0.2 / 55.9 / 53.3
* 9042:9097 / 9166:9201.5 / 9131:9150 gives -0.2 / 53.5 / 55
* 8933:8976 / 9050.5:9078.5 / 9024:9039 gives -0.6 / 55.4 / 53.1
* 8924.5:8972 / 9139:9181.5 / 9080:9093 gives 0.3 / 55.5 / 55.5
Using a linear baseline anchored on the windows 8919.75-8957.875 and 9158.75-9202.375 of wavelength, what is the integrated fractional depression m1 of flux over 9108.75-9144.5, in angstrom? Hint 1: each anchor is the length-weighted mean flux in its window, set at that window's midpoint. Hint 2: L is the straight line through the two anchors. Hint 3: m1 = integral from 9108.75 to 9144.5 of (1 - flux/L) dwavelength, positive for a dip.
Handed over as 0.6 angstrom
